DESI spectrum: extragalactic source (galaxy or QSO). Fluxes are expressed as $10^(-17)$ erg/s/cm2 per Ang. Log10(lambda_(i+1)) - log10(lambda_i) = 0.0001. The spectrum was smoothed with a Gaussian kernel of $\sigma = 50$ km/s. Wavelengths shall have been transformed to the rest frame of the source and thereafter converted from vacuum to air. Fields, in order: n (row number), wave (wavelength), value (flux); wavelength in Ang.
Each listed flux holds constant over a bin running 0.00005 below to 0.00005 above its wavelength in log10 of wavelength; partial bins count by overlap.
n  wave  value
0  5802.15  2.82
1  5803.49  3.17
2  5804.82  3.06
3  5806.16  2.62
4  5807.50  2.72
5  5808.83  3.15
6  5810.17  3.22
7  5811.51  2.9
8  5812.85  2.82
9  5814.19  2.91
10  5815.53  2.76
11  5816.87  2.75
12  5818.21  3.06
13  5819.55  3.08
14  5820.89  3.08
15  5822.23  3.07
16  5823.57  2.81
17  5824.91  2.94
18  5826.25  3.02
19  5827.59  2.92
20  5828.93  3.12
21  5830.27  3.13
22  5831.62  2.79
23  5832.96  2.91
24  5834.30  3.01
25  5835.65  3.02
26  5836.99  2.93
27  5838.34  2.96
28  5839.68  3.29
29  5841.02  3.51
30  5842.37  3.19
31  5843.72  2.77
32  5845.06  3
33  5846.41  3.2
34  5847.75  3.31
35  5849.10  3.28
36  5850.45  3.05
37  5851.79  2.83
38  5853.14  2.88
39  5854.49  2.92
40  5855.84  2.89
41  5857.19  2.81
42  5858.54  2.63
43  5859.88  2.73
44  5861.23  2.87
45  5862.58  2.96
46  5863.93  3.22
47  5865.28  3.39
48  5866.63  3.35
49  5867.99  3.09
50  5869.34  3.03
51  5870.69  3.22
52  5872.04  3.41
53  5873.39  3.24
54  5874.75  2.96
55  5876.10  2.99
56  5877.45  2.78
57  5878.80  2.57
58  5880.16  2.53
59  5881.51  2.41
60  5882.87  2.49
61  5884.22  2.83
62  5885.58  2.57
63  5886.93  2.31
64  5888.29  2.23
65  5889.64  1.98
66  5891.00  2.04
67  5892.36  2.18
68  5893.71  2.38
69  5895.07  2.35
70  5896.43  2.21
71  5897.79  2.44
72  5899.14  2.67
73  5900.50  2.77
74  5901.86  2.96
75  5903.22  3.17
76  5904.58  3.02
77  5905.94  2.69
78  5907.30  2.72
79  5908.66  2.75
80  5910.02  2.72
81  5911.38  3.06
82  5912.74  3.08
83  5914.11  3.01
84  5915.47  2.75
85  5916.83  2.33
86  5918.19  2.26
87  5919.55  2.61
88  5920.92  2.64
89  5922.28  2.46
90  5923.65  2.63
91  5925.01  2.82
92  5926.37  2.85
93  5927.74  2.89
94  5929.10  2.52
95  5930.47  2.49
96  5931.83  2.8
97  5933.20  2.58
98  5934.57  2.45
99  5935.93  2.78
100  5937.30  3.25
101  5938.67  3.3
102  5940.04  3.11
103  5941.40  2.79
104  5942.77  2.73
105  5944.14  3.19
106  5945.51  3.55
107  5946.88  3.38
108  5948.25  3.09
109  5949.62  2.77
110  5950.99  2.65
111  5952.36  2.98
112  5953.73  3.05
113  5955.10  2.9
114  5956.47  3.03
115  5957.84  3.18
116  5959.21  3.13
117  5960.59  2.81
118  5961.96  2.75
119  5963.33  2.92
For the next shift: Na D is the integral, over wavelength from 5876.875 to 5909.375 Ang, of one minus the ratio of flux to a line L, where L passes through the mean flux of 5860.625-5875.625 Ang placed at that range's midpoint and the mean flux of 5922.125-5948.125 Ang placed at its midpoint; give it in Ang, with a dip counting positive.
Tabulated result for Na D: 5.4 Ang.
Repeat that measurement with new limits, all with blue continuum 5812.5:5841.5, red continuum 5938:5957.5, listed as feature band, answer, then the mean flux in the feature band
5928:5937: 1.2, 2.64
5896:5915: 1.3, 2.81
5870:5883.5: 0.7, 2.86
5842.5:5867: 0.0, 3.01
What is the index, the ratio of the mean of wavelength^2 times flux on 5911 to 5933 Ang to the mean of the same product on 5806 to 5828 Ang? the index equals 0.9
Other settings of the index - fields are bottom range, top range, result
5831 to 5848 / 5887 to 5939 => 0.89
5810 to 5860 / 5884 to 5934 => 0.90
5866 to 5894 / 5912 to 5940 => 1.03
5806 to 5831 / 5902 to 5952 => 0.99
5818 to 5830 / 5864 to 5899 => 0.91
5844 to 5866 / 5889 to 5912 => 0.88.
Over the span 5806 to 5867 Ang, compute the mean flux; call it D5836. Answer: 3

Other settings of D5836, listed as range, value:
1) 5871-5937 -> 2.66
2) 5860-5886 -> 2.94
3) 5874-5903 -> 2.52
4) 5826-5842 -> 3.05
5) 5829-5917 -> 2.85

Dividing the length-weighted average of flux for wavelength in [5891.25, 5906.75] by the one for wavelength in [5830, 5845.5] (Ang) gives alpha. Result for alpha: 0.9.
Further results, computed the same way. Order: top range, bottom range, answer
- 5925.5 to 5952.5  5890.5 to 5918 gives 1.09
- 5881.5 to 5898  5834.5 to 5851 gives 0.75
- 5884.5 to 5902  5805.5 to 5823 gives 0.81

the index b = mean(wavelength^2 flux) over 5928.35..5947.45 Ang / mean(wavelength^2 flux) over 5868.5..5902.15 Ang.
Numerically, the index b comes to 1.1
